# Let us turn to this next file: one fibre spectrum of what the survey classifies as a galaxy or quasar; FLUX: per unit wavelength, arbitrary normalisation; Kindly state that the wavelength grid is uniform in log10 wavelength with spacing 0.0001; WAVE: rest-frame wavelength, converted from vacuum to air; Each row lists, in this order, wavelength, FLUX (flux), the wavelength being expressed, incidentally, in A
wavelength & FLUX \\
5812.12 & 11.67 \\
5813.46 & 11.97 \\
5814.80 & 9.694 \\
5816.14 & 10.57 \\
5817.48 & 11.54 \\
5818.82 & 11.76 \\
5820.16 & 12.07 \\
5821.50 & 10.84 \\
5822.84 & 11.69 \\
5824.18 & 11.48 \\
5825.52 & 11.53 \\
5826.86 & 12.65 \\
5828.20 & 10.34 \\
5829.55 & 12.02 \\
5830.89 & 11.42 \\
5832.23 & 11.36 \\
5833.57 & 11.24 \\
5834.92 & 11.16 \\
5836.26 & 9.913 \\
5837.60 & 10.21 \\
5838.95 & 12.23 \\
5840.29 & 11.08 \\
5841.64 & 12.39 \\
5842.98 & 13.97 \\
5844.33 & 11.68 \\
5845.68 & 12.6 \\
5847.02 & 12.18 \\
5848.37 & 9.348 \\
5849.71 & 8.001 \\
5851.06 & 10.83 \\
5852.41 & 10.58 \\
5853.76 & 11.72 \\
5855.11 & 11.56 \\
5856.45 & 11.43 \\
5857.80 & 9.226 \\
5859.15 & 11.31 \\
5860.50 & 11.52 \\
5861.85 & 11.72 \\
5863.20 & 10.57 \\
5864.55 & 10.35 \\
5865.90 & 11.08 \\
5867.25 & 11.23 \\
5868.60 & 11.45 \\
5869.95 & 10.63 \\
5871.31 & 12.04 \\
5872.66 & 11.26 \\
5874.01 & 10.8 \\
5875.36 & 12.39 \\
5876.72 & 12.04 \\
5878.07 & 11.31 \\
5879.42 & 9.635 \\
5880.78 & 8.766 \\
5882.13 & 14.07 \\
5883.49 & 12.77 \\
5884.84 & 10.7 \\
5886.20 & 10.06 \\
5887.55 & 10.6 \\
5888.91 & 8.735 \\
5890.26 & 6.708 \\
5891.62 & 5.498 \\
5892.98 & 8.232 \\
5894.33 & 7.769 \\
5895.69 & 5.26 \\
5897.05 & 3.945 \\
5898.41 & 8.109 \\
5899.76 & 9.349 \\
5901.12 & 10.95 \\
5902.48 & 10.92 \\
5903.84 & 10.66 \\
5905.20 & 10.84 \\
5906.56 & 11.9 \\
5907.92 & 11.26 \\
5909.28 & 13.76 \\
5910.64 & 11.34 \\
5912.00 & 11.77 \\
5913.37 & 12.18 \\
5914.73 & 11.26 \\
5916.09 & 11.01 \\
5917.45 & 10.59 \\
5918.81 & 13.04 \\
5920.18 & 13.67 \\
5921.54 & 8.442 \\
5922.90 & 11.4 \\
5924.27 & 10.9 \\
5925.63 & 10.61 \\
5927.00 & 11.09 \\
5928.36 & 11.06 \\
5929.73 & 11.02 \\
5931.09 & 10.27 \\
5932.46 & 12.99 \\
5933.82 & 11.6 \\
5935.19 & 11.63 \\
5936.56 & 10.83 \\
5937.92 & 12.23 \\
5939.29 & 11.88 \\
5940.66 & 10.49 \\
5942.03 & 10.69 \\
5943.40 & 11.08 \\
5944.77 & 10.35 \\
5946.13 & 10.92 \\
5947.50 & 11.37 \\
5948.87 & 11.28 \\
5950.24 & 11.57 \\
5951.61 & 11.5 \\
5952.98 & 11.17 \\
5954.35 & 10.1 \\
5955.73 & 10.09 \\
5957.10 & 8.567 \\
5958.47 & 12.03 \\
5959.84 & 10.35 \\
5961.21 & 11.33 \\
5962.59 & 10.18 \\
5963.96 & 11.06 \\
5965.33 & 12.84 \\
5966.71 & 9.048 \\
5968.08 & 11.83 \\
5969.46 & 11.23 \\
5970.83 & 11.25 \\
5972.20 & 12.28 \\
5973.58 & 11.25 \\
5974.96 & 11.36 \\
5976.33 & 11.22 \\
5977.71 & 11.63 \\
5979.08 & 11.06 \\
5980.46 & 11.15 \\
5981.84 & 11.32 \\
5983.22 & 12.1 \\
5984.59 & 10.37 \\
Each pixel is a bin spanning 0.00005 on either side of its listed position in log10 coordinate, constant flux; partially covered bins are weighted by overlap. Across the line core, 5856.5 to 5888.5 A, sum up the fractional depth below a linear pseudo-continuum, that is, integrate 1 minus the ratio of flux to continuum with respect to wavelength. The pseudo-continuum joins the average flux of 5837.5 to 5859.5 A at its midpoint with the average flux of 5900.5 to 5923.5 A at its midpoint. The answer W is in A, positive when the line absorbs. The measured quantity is 0.6 A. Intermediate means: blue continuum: 11.2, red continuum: 11.5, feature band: 11.1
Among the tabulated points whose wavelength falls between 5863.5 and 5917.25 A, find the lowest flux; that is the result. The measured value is 3.945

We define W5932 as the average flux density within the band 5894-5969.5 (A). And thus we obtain 10.8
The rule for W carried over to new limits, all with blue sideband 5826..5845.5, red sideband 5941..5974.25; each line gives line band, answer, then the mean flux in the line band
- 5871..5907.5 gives 4.8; 9.81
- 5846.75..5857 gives 0.8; 10.6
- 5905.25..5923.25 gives -0.7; 11.6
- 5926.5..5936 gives -0.2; 11.4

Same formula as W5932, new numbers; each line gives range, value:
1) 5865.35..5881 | 11.1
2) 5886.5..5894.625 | 8.04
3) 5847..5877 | 11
